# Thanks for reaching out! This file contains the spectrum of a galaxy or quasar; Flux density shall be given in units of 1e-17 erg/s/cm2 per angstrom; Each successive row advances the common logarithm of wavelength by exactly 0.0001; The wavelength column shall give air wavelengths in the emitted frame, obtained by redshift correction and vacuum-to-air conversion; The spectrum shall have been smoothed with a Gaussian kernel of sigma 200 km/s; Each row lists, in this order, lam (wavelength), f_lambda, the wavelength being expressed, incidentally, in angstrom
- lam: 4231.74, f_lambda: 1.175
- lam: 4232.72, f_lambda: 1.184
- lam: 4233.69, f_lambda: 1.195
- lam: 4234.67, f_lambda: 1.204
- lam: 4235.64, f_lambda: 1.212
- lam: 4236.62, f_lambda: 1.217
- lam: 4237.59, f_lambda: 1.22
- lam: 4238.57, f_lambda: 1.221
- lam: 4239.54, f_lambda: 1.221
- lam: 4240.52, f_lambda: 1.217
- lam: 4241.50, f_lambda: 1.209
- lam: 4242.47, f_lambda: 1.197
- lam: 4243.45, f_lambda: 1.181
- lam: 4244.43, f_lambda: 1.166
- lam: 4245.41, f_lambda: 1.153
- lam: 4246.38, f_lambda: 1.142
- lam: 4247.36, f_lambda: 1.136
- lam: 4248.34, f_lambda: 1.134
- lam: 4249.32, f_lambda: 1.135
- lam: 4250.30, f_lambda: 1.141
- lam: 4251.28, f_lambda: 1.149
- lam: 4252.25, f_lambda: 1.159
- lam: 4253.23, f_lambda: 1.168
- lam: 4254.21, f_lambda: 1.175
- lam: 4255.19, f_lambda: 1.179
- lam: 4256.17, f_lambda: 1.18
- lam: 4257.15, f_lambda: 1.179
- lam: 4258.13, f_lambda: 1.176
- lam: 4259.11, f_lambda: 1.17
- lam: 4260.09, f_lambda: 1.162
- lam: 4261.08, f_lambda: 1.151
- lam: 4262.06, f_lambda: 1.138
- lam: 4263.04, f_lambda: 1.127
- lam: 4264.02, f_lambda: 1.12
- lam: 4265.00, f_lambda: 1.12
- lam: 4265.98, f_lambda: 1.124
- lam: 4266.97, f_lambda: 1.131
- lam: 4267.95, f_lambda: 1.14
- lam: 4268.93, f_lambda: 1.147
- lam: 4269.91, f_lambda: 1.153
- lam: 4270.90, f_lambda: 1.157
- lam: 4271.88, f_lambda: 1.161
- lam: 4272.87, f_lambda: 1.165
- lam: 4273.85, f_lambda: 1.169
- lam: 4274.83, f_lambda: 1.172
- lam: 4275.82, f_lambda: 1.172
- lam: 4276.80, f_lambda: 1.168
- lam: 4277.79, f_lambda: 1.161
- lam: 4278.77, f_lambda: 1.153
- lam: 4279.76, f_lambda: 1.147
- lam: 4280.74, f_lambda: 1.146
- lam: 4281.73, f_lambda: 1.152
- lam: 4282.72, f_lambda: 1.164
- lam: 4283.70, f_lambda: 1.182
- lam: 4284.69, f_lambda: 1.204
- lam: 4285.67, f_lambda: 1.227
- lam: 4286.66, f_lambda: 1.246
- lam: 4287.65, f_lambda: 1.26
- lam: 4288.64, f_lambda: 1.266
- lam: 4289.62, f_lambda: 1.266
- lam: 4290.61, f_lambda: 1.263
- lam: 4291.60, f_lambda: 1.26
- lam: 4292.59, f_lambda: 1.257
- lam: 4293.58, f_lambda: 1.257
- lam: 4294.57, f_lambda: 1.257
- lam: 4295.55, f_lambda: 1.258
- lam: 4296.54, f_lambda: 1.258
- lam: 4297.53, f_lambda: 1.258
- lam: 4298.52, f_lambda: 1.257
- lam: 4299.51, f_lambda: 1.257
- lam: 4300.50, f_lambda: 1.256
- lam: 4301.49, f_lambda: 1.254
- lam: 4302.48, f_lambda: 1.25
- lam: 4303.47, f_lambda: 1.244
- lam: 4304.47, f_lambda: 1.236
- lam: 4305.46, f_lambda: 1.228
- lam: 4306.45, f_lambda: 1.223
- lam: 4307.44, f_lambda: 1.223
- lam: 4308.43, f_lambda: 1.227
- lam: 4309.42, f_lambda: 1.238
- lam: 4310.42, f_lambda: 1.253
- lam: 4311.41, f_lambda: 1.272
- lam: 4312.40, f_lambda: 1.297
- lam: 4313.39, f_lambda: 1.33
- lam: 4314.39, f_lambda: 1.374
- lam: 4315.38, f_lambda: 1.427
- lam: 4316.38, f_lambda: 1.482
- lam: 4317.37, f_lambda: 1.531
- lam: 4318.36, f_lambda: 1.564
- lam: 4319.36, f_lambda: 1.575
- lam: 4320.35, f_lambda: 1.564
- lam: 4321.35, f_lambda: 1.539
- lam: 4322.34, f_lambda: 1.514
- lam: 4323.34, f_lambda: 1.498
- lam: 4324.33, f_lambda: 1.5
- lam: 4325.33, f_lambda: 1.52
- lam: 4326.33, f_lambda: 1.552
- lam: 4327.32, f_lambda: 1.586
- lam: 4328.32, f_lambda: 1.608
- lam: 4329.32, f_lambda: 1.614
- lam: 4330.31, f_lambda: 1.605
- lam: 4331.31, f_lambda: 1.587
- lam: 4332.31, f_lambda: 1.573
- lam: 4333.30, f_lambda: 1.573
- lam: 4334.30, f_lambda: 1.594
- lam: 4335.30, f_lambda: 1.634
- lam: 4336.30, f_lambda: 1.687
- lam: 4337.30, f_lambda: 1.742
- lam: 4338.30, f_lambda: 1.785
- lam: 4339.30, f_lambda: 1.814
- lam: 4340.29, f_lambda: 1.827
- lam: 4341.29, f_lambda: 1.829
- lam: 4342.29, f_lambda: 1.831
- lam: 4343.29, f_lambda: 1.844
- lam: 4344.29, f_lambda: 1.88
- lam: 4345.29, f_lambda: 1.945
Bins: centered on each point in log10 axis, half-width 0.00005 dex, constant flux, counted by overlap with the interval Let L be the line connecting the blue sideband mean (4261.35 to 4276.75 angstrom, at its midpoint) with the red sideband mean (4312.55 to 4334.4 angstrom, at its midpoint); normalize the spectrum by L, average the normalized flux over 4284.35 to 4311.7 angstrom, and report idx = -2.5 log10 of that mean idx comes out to 0.08 mag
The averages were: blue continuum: 1.15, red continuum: 1.53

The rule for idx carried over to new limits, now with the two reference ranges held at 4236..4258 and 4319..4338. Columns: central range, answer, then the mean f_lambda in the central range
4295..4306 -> 0.16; 1.25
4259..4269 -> 0.11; 1.14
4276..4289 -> 0.14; 1.19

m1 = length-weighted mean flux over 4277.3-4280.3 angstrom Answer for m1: 1.16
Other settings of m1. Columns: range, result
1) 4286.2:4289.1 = 1.25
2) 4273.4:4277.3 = 1.17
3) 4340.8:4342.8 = 1.83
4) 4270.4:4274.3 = 1.16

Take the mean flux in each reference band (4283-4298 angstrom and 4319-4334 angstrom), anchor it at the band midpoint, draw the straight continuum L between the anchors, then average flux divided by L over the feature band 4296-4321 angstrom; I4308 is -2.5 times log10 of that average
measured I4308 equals 0.07 mag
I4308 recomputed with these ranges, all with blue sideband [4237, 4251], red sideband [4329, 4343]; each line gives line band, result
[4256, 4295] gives 0.15 mag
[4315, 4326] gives 0.06 mag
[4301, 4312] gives 0.23 mag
